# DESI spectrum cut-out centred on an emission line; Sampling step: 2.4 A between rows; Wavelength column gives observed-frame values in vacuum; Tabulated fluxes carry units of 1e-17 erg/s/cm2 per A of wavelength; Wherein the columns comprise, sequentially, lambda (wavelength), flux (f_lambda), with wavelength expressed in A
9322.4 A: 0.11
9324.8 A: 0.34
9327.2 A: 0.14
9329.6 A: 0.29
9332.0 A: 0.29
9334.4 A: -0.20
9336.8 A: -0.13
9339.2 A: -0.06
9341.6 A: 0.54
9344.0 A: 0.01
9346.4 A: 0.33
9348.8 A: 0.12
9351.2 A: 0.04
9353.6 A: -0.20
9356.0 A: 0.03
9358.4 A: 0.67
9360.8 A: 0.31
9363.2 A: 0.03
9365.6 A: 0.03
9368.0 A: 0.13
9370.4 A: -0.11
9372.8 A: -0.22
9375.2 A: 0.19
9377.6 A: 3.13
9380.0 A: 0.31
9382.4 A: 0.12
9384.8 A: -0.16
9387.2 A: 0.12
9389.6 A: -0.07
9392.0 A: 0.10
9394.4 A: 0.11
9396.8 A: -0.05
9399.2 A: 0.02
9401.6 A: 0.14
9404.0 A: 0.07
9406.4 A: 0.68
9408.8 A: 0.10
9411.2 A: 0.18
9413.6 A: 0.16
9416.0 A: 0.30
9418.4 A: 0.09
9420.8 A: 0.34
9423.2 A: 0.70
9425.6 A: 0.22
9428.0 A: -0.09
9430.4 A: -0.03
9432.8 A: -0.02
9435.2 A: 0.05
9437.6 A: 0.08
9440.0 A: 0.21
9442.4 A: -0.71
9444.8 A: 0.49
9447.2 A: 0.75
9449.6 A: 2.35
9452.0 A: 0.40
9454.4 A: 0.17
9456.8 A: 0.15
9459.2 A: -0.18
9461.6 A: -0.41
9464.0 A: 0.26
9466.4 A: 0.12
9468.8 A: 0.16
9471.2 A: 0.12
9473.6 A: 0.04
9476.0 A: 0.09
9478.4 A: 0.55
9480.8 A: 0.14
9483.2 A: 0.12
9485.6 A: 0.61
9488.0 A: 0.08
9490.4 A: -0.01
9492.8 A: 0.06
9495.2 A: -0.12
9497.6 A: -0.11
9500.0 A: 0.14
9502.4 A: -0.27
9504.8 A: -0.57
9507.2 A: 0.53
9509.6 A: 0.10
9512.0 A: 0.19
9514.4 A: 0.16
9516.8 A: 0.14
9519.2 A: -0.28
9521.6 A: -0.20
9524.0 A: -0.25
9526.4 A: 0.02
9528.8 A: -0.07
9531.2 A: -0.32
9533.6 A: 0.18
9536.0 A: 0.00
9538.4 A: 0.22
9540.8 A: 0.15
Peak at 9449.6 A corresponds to [O III]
